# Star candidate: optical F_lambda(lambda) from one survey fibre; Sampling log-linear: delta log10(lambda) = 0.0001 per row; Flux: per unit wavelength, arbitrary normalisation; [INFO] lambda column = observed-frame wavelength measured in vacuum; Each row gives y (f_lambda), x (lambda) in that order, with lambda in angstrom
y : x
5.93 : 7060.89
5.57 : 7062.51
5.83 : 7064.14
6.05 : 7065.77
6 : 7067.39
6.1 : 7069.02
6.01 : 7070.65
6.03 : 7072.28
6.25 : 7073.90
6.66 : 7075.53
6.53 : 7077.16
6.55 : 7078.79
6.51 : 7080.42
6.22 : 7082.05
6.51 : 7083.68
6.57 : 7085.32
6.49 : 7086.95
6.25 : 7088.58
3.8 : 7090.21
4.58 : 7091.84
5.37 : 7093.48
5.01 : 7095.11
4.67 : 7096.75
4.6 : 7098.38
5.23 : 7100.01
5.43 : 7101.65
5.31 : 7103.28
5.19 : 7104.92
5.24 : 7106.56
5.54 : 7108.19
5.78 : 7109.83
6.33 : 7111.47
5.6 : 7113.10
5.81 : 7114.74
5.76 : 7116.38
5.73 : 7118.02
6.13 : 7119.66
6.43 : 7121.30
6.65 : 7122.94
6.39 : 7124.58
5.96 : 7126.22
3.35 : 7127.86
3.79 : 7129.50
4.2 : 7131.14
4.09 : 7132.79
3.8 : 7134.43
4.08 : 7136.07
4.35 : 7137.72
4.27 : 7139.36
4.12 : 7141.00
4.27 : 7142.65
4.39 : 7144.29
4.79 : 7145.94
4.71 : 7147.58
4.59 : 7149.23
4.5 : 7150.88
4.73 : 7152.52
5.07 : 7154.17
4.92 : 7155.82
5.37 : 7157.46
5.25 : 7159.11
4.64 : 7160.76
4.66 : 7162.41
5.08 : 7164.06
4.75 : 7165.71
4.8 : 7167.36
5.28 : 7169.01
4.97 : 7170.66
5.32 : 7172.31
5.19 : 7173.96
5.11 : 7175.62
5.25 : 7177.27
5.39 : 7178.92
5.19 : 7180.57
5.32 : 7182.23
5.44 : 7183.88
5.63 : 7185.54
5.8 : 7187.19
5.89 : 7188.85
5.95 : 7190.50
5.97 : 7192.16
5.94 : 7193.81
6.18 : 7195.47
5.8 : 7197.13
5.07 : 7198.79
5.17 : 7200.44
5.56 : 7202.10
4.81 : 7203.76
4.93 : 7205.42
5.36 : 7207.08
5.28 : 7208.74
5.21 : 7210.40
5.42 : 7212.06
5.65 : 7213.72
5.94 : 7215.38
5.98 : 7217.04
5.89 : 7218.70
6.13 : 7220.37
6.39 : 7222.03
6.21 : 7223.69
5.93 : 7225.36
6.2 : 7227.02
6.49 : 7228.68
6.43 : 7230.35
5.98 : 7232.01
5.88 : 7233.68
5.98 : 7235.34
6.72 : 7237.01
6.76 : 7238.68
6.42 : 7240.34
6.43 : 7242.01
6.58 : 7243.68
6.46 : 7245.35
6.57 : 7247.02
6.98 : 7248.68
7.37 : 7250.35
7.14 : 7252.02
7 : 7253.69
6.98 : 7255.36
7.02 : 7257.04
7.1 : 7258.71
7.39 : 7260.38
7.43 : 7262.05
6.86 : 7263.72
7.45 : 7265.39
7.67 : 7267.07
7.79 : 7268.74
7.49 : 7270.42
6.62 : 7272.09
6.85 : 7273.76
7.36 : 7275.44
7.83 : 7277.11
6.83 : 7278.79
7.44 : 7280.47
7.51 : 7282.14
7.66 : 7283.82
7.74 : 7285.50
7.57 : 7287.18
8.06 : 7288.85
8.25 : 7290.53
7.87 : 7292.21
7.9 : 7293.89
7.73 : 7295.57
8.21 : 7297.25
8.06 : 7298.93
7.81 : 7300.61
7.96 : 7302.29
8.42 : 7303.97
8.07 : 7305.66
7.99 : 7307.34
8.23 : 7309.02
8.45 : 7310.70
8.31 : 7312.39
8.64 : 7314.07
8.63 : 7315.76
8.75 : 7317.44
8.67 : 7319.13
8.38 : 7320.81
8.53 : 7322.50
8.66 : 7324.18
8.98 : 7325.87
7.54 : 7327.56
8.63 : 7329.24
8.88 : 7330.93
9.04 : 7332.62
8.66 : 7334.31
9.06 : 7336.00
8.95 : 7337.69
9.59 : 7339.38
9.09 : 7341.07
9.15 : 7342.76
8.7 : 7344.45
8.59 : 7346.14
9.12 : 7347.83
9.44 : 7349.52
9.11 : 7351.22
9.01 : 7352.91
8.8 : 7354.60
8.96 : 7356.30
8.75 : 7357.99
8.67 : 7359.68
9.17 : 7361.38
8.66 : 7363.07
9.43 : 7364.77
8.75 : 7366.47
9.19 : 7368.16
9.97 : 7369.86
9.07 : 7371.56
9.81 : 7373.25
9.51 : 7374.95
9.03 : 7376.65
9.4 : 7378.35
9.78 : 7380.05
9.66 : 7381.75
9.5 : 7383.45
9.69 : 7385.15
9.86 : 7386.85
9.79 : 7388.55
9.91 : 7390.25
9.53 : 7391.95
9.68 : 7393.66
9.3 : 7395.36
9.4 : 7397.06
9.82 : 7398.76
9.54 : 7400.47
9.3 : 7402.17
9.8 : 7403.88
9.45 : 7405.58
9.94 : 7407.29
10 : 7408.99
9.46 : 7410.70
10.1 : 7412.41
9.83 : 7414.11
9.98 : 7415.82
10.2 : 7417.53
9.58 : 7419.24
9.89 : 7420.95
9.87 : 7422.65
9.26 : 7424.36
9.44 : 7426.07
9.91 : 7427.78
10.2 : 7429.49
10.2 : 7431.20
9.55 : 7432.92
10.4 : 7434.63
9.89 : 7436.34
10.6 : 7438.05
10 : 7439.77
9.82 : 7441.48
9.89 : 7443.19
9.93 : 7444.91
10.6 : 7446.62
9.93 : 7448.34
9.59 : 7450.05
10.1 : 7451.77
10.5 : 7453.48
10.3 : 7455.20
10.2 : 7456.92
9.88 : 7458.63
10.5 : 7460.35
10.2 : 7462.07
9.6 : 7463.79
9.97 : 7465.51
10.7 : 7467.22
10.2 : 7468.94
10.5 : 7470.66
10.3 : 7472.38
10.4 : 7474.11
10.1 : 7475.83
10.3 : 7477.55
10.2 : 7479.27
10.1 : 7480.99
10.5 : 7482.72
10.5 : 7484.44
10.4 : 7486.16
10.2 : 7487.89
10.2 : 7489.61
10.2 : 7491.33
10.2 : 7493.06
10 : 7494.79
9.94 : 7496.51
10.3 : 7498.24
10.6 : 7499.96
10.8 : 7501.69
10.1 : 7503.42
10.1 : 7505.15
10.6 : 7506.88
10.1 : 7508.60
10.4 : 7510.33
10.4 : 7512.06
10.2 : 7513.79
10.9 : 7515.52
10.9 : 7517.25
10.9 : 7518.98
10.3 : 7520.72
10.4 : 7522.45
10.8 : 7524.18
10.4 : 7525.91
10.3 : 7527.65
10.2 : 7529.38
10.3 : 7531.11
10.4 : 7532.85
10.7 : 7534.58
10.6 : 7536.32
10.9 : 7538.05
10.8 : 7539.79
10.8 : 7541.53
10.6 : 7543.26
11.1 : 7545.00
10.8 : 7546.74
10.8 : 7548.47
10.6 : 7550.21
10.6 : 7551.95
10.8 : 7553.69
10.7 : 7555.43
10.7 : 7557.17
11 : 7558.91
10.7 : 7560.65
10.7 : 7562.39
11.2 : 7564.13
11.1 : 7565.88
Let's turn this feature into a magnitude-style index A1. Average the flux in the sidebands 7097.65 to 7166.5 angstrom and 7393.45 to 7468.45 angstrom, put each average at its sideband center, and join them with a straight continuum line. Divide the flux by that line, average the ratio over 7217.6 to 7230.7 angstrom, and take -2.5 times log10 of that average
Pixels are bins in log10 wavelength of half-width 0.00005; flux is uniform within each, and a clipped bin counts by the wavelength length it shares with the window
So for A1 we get 0.06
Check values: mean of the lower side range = 5.02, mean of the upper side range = 9.92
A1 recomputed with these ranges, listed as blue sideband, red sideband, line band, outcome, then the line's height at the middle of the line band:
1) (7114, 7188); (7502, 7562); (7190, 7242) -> 0.02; 5.96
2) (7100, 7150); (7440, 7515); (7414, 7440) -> -0.05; 9.49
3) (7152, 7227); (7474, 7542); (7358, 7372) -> -0.12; 8.17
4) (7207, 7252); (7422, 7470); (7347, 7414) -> -0.06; 8.88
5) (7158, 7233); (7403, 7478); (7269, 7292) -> -0.06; 7.09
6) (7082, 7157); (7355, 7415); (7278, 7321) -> 0.01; 8.08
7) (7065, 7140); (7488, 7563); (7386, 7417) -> -0.08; 9.06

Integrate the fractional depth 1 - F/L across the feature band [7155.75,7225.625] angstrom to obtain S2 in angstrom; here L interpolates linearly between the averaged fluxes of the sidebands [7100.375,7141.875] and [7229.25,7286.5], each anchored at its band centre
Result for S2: 7.5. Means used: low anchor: 5.17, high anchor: 6.99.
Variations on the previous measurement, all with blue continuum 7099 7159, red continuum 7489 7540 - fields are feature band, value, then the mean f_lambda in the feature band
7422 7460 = -2.5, 10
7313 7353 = -4.7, 8.82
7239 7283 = -1.3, 7.1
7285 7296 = -0.9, 7.89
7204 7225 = 1.9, 5.68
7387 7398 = -1.1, 9.62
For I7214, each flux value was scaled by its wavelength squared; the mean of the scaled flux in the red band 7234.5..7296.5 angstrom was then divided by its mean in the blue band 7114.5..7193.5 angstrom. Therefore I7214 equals 1.47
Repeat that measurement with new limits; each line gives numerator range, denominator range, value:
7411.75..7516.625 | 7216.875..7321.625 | 1.47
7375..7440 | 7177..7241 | 1.78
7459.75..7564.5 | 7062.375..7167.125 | 2.20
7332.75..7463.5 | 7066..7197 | 1.94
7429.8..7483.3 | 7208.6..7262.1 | 1.68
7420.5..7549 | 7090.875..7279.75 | 1.95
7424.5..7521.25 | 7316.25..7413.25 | 1.14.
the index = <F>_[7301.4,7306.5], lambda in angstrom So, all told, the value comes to 8.14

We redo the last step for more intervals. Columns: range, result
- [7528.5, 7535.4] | 10.4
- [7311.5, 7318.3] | 8.57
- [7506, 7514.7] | 10.3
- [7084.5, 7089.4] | 6.44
